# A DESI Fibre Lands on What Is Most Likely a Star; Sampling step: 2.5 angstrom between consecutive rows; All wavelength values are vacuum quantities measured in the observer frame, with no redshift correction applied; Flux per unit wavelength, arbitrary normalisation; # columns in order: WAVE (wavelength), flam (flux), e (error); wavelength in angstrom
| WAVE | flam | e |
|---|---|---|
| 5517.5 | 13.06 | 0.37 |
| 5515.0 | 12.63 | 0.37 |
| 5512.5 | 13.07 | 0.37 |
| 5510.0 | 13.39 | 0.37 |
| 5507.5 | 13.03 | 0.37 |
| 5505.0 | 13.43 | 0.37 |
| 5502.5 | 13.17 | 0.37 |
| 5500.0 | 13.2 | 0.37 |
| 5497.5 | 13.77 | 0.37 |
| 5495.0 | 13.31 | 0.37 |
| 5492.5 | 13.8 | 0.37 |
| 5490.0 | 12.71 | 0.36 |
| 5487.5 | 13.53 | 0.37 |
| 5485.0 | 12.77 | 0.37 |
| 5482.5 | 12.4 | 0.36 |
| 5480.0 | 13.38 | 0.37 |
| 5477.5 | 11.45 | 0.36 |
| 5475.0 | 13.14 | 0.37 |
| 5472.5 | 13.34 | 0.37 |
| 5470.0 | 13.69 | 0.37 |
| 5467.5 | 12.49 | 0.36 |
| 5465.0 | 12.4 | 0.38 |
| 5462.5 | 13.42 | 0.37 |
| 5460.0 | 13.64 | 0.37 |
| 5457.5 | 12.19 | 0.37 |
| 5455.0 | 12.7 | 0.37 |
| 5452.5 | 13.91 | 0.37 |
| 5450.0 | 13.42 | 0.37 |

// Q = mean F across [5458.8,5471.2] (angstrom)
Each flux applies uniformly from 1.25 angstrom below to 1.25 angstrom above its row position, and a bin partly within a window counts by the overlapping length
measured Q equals 13.1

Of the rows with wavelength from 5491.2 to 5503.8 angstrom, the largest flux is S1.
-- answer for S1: 13.8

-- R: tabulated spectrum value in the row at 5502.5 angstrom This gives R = 13.17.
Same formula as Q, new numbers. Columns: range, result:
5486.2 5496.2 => 13.3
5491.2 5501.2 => 13.5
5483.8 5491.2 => 13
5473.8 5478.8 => 12.3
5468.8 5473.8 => 13.5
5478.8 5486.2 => 12.8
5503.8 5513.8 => 13.2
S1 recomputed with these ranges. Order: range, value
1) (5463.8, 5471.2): 13.69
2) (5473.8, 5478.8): 13.14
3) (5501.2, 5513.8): 13.43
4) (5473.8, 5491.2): 13.53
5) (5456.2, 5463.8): 13.64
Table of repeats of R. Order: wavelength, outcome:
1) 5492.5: 13.8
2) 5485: 12.77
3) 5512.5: 13.07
